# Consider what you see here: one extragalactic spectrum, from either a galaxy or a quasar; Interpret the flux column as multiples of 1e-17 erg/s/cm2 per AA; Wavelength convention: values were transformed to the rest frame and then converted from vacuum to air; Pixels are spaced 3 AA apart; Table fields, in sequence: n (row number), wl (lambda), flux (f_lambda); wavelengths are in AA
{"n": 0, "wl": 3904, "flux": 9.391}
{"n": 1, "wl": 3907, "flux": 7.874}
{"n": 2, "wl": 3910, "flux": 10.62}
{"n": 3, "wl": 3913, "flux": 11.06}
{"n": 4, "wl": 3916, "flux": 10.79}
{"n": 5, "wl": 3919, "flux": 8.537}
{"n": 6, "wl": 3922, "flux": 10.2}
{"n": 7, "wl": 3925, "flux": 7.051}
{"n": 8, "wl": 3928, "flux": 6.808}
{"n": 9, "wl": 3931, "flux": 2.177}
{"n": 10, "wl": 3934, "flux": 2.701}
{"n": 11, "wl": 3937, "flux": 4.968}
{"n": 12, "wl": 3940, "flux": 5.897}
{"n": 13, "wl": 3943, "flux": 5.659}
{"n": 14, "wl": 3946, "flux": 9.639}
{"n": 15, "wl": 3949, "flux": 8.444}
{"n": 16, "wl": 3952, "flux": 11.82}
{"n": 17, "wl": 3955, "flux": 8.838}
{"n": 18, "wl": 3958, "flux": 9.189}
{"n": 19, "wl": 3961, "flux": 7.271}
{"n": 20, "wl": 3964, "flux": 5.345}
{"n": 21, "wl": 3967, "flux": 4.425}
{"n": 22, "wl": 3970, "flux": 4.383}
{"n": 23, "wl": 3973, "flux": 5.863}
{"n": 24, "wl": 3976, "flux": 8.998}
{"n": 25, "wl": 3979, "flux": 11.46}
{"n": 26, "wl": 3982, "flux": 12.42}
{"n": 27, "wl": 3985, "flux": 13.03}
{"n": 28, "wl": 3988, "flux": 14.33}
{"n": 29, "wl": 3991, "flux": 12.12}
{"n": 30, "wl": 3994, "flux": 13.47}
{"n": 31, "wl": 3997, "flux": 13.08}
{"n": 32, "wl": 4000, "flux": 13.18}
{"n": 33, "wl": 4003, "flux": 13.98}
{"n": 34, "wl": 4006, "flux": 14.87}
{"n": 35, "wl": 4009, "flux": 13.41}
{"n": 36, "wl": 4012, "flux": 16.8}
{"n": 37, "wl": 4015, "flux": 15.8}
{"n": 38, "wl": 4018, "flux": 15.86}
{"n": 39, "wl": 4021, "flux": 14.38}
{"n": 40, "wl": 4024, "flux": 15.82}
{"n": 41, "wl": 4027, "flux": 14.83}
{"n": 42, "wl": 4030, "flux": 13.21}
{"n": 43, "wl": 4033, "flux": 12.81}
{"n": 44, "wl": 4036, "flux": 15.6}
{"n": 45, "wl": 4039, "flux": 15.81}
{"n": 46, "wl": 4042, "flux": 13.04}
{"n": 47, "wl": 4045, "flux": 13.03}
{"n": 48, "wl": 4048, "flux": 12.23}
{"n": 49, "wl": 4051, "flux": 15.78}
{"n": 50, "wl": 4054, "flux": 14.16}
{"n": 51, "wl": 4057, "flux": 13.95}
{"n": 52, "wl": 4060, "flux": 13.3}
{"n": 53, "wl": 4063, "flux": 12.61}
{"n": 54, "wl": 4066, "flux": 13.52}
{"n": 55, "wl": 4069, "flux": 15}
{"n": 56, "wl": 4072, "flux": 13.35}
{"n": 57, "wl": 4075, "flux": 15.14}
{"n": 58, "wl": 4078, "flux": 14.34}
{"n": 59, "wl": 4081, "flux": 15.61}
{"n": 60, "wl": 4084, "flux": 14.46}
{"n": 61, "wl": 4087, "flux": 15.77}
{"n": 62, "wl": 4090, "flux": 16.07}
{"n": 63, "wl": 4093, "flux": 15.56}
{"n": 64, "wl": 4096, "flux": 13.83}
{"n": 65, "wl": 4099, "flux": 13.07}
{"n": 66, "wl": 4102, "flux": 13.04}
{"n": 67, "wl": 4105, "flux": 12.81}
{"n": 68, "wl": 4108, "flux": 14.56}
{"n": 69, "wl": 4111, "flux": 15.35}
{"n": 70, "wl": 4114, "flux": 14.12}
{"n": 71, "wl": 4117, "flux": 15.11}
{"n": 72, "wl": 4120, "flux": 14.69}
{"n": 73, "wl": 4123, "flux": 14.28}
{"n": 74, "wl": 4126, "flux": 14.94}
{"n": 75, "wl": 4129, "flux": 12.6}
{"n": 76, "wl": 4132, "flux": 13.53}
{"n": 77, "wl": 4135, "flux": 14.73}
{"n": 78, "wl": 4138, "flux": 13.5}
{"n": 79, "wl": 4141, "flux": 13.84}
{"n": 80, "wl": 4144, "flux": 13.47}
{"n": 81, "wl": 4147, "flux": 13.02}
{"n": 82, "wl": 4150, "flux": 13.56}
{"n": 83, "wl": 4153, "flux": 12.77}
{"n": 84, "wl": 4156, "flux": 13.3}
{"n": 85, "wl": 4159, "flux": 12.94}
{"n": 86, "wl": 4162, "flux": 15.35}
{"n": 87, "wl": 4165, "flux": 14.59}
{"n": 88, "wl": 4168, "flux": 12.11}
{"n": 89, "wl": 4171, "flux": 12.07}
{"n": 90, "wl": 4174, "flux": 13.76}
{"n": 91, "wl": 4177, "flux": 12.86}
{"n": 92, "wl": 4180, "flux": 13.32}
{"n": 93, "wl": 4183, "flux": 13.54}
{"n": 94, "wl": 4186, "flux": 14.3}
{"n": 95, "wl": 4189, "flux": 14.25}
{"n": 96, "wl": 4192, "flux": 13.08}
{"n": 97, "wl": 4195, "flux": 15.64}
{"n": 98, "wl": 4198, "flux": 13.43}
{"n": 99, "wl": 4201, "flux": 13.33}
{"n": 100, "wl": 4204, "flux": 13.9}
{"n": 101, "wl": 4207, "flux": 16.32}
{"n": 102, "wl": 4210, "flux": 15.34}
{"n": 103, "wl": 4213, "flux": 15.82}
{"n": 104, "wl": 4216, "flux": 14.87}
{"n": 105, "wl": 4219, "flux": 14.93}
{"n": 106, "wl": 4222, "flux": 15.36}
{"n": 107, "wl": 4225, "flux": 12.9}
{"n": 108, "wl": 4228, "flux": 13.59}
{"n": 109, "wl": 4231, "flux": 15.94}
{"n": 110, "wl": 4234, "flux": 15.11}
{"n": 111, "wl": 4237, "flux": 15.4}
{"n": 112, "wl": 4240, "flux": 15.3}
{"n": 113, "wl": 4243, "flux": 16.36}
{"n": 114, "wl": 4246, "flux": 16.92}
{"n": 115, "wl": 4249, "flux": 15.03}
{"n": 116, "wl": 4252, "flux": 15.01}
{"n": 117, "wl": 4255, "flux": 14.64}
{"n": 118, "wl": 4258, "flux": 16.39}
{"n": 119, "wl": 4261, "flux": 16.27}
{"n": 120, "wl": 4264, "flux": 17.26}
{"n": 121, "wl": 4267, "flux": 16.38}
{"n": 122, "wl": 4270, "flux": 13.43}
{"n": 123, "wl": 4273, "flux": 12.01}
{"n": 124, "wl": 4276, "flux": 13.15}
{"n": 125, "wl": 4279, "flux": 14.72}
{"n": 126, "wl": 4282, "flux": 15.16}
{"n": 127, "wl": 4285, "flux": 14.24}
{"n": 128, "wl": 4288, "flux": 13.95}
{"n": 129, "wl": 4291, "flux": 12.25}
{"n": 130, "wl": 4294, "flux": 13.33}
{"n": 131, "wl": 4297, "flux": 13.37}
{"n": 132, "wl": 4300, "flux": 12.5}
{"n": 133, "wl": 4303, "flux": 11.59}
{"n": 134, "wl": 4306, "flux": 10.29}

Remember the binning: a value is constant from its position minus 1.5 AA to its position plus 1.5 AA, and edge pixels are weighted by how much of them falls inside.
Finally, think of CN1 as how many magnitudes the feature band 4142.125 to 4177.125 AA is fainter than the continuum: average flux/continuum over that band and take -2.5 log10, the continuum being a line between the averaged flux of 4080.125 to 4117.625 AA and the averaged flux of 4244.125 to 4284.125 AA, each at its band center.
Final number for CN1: 0.11 mag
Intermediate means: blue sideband 14.5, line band 13.3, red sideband 15.1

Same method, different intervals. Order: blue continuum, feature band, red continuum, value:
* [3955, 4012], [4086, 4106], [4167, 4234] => -0.15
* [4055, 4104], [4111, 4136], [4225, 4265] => 0.02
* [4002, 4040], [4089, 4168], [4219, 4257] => 0.08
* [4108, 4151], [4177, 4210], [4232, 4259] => 0.06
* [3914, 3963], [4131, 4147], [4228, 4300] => -0.15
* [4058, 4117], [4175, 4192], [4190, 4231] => 0.07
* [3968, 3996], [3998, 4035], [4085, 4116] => -0.24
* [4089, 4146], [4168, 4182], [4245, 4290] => 0.12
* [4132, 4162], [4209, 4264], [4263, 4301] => -0.11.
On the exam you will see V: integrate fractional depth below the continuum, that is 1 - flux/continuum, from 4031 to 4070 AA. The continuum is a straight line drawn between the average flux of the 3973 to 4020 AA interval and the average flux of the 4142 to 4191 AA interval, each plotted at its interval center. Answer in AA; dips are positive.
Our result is -1.6 AA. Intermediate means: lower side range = 13.3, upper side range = 13.5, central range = 13.9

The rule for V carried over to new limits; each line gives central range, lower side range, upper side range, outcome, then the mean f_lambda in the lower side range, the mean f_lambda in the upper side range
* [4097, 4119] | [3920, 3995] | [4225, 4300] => -5.0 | 8.23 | 14.7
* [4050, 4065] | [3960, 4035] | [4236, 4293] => -1.4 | 12.1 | 14.9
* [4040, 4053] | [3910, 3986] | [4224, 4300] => -4.7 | 7.9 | 14.7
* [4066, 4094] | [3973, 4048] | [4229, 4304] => -2.1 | 13.6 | 14.6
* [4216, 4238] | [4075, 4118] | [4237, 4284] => 0.5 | 14.6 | 15.2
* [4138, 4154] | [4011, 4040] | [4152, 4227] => 1.0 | 15.1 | 14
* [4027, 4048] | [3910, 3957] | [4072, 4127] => -3.2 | 7.75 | 14.6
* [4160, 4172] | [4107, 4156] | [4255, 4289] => 0.5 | 14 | 14.8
